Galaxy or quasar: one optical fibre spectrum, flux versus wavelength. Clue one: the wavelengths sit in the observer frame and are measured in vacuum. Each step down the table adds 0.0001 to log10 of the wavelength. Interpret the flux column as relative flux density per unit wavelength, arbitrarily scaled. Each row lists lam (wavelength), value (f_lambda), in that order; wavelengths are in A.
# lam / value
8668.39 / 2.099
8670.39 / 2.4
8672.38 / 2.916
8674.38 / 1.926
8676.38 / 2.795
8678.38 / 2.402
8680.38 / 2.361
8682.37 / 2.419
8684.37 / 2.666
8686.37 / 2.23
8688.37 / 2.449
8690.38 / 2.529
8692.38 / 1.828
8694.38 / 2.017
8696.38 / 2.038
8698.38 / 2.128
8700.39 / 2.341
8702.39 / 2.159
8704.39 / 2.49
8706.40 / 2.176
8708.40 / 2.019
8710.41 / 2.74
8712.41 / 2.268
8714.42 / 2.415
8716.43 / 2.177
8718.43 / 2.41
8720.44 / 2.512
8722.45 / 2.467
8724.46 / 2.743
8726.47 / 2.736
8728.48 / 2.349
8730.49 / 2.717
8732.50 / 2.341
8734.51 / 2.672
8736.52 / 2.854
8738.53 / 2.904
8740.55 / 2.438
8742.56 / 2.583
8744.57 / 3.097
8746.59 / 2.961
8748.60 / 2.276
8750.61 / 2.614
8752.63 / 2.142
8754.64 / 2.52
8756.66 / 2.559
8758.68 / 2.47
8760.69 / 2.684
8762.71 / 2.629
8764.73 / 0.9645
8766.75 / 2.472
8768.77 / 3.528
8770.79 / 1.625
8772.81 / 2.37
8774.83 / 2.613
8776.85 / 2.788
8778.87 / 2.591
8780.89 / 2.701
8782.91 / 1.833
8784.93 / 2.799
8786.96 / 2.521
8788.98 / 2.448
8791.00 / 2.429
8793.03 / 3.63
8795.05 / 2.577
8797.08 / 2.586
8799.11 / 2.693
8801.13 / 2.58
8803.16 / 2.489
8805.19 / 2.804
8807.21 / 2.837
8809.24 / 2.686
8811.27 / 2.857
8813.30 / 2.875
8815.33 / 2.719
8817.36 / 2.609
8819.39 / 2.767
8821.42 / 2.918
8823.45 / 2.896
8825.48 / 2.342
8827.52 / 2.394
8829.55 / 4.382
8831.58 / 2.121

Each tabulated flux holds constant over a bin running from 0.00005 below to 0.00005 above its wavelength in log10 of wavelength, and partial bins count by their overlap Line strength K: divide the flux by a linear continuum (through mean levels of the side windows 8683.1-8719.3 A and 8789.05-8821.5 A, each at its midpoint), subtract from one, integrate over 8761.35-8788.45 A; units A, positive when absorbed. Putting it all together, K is 1.9 A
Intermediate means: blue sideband 2.28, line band 2.42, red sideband 2.74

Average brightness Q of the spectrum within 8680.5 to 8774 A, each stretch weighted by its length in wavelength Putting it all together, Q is 2.43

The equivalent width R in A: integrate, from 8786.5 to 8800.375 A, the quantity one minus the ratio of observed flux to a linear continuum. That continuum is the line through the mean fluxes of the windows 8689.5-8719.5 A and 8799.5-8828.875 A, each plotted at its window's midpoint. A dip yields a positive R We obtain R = -0.4 A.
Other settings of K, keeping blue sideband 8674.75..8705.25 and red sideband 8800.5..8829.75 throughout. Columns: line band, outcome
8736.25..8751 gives -1.2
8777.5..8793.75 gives 0.4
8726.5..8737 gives -0.5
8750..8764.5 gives 0.7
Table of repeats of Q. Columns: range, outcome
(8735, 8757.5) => 2.63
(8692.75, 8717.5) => 2.24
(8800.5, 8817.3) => 2.73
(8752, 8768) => 2.33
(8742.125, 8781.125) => 2.5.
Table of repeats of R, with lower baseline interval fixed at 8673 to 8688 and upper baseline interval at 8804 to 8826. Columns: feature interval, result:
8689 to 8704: 1.75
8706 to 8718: 0.89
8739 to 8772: 1.63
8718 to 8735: -0.11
